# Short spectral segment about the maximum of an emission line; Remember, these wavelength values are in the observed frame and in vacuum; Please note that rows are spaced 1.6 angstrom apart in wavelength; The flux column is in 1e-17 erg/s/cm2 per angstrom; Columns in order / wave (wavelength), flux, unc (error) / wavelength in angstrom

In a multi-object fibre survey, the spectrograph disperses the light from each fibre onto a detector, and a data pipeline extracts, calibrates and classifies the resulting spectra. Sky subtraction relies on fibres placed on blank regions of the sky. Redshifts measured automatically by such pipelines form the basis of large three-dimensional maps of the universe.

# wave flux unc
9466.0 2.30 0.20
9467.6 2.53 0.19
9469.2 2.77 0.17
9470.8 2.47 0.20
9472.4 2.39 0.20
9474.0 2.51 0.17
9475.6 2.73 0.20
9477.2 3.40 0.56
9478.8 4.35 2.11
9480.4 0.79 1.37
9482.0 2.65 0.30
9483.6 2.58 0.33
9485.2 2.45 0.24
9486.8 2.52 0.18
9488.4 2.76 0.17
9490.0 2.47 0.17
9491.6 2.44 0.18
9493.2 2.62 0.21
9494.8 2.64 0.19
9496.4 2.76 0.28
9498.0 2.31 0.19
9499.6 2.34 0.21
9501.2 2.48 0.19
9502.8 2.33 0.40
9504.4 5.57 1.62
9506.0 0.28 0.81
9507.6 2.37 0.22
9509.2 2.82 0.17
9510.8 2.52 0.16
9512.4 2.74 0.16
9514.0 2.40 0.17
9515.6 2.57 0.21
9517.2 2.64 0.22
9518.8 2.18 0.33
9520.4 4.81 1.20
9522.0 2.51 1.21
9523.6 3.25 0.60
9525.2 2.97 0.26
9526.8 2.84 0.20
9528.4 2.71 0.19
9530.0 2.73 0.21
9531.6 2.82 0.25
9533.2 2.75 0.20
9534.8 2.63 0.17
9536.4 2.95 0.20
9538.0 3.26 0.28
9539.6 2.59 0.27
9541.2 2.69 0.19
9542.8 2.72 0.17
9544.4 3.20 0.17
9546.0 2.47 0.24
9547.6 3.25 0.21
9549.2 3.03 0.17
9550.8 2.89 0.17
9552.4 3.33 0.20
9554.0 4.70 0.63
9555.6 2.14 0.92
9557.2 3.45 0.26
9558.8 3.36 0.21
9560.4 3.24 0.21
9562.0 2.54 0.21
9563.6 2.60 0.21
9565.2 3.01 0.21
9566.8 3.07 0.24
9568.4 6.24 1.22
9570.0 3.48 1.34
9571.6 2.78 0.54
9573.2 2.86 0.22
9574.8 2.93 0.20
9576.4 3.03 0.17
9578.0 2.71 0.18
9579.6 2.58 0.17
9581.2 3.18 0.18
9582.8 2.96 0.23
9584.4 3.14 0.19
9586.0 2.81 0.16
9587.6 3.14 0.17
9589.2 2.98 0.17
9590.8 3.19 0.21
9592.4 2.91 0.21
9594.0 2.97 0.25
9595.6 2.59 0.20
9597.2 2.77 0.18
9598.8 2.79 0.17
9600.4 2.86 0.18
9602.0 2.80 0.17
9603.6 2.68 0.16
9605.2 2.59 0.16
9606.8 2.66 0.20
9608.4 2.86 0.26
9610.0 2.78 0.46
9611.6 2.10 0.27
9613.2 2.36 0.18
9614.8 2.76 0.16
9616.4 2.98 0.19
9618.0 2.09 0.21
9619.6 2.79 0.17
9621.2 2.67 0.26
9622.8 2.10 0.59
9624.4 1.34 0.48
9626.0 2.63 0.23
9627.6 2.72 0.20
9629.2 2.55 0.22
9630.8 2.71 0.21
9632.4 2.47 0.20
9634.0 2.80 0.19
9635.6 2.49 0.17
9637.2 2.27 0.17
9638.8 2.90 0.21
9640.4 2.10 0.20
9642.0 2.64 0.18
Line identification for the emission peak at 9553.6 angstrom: H-alpha 6563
